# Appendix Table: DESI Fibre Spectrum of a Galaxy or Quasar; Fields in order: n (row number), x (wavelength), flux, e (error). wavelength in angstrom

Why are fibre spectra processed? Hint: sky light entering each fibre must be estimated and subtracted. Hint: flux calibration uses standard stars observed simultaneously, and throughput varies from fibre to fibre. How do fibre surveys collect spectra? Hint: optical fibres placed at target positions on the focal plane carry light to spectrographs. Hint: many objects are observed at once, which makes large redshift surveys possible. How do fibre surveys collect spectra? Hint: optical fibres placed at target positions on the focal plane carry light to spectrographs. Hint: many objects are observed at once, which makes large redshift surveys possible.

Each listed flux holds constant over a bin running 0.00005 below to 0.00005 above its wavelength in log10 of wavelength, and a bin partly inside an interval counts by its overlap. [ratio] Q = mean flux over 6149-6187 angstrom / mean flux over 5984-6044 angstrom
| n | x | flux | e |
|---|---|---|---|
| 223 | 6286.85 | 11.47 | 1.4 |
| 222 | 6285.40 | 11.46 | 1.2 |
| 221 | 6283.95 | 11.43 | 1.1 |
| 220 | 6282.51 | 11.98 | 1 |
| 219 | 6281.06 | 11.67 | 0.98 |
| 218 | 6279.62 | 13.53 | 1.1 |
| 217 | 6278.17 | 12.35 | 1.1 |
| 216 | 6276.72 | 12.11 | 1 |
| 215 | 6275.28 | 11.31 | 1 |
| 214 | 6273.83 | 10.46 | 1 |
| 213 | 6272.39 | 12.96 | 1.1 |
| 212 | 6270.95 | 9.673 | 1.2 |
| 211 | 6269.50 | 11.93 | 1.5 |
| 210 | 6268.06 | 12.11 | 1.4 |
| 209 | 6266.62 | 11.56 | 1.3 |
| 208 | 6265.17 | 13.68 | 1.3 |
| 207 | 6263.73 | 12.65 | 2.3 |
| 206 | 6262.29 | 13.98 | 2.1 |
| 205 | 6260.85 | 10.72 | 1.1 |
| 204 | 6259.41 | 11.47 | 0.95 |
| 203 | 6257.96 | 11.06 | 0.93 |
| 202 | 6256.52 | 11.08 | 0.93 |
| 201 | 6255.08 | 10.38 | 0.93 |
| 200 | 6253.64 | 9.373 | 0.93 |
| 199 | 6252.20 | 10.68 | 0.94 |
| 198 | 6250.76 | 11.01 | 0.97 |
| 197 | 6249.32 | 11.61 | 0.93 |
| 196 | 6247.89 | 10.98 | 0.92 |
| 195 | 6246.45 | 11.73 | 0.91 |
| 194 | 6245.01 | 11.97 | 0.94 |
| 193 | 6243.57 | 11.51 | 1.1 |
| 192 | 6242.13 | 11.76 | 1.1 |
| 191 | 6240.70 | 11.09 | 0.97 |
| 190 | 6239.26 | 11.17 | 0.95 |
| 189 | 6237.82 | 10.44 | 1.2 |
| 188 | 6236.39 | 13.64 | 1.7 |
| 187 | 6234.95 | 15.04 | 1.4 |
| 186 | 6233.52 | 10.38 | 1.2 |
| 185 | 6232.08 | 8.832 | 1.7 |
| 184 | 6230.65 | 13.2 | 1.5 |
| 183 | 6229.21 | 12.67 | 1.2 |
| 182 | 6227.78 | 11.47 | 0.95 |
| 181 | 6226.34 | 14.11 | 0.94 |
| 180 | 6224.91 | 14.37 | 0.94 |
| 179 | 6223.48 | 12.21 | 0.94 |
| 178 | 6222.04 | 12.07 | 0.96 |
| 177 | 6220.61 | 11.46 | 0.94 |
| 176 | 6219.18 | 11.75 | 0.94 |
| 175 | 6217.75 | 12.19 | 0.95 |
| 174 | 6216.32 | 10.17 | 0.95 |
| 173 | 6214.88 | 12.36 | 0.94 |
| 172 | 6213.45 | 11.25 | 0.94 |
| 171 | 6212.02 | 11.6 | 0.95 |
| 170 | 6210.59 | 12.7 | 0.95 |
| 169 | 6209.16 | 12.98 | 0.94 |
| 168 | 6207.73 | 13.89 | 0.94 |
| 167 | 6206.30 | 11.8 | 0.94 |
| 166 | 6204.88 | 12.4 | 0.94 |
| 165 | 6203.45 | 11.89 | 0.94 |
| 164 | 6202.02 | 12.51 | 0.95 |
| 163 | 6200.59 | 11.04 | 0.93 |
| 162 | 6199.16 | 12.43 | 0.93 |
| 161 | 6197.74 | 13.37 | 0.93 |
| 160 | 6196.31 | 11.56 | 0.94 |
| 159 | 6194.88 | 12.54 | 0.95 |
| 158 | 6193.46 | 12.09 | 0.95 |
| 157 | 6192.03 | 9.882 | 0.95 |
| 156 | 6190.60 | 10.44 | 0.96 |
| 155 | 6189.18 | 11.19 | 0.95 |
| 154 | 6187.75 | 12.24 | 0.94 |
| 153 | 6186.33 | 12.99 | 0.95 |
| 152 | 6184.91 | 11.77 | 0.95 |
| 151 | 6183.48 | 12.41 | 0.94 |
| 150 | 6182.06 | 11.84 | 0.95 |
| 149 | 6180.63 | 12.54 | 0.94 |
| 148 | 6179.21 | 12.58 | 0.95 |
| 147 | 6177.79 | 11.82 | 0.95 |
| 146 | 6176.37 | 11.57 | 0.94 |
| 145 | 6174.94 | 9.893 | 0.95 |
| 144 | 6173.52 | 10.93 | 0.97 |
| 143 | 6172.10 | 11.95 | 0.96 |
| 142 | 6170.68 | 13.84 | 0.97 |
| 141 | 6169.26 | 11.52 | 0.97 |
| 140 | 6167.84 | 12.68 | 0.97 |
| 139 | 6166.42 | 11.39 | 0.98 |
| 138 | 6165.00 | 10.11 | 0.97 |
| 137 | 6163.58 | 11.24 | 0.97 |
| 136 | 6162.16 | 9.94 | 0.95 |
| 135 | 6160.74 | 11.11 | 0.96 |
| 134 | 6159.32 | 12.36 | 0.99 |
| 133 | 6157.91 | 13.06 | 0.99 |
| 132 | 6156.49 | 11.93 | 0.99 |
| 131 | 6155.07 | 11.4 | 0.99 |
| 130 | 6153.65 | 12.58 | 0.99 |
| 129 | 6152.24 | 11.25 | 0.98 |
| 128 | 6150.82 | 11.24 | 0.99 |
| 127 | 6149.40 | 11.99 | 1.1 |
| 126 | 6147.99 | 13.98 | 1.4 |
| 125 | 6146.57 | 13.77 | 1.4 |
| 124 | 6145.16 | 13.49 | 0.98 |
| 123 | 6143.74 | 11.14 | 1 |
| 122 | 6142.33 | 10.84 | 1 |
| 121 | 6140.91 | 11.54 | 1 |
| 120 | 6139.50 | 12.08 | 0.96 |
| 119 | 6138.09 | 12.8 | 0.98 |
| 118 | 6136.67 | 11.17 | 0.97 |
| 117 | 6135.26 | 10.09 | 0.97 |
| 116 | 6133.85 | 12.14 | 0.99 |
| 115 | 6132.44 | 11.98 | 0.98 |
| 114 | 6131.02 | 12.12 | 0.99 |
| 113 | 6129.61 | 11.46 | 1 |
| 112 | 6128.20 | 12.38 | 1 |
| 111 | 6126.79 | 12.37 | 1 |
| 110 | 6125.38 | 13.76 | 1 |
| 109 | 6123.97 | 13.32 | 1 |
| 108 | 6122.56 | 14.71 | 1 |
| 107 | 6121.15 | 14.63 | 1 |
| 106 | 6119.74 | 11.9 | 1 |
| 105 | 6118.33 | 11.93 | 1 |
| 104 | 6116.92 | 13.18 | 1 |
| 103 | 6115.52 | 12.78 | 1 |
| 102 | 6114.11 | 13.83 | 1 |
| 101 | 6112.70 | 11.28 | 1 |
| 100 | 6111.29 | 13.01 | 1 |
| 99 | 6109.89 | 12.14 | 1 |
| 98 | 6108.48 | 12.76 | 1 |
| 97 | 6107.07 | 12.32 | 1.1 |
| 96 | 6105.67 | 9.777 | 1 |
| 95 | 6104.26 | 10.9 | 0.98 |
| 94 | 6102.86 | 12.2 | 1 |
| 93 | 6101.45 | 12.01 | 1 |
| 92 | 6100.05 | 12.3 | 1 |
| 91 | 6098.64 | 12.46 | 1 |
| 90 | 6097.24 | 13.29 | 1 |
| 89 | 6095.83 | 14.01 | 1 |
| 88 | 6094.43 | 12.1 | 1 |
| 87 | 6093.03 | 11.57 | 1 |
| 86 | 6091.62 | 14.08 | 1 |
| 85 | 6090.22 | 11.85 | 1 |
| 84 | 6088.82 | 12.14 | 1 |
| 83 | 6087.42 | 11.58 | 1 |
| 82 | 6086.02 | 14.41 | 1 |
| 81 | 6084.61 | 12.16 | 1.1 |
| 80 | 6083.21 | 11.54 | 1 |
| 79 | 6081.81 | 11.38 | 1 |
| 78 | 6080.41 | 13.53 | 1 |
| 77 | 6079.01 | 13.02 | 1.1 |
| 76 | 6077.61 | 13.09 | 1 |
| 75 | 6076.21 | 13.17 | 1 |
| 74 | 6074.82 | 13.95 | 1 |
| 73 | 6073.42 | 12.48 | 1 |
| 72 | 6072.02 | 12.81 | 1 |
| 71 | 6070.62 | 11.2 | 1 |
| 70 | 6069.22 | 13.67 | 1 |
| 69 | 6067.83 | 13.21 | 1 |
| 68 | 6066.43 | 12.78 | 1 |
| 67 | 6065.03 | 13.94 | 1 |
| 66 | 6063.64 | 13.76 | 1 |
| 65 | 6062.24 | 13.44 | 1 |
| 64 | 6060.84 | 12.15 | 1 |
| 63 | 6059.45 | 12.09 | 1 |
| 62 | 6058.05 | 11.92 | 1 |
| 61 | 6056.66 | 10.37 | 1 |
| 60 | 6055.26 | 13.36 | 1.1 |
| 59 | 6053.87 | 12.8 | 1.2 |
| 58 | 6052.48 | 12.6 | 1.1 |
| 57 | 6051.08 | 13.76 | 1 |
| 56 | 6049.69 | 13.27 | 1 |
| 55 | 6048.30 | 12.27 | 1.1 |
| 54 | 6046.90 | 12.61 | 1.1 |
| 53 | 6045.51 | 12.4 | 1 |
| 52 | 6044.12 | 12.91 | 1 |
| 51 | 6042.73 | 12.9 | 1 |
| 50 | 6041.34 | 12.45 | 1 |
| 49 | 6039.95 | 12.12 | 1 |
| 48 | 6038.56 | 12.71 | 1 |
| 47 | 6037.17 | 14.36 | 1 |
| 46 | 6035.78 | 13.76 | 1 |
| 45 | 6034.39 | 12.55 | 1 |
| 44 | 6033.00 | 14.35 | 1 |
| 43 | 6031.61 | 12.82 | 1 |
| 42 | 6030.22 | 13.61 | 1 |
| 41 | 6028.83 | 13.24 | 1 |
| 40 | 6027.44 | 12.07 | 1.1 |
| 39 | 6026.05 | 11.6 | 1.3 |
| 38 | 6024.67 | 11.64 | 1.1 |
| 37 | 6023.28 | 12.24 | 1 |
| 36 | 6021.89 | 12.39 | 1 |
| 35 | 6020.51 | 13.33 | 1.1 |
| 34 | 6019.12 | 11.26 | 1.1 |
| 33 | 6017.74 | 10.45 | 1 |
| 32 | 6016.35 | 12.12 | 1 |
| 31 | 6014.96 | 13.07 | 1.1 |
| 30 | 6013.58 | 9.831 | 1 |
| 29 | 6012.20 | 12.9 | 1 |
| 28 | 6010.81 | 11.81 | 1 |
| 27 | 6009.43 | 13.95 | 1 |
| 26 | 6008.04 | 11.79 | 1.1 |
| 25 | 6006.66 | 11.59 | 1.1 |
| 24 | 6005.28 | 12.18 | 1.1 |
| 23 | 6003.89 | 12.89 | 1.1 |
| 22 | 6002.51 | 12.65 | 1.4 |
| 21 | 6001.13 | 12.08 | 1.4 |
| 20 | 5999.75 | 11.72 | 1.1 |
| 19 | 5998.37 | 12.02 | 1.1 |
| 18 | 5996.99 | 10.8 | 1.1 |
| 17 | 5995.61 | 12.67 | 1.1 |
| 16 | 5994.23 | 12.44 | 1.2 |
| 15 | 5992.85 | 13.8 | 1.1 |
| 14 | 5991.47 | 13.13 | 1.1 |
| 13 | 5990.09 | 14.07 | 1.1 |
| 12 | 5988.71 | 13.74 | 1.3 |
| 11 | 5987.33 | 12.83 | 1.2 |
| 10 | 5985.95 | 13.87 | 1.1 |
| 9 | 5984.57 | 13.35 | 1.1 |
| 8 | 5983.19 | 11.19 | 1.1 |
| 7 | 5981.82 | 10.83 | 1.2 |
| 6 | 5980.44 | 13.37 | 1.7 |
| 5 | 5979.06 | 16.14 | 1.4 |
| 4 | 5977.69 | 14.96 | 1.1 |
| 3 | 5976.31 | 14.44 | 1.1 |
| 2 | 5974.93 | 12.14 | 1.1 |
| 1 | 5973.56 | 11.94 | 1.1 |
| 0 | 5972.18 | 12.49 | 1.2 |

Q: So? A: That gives 0.94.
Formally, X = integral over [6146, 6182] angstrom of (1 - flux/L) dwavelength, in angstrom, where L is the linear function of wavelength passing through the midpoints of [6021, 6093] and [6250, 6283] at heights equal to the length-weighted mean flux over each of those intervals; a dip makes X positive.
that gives 0.95 angstrom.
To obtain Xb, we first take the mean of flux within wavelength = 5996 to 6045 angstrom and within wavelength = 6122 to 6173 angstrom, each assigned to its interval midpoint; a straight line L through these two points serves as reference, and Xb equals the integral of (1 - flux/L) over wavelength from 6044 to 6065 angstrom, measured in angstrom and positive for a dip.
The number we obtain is -0.62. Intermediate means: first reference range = 12.4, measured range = 12.7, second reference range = 12.1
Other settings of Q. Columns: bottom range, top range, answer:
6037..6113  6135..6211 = 0.95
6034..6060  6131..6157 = 0.94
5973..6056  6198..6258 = 0.93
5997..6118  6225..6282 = 0.94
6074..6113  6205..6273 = 0.95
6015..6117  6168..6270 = 0.94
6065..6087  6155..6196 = 0.91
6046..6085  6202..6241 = 0.95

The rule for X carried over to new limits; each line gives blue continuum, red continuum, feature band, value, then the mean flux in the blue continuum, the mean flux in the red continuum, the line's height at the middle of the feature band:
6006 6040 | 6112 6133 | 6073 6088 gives -0.1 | 12.5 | 12.8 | 12.6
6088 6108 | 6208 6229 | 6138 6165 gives 0.7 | 12.2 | 12.2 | 12.2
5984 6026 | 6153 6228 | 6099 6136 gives -0.7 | 12.4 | 12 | 12.1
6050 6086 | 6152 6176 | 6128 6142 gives 0.3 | 12.8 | 11.6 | 12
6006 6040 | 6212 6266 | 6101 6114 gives 0.3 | 12.5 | 11.8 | 12.2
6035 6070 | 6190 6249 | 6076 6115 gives 0.7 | 12.9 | 12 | 12.6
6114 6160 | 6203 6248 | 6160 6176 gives 1.2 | 12.4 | 12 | 12.3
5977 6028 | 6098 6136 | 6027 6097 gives -2.1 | 12.5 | 12.4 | 12.4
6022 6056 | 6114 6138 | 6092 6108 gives 0.6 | 12.8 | 12.5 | 12.6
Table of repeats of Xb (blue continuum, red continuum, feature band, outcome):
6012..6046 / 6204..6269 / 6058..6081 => -1.08 angstrom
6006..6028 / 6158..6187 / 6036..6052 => -1.27 angstrom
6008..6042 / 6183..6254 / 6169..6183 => 0.19 angstrom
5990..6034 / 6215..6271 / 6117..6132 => -0.98 angstrom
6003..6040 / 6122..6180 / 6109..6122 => -0.70 angstrom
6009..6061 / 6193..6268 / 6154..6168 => 0.73 angstrom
